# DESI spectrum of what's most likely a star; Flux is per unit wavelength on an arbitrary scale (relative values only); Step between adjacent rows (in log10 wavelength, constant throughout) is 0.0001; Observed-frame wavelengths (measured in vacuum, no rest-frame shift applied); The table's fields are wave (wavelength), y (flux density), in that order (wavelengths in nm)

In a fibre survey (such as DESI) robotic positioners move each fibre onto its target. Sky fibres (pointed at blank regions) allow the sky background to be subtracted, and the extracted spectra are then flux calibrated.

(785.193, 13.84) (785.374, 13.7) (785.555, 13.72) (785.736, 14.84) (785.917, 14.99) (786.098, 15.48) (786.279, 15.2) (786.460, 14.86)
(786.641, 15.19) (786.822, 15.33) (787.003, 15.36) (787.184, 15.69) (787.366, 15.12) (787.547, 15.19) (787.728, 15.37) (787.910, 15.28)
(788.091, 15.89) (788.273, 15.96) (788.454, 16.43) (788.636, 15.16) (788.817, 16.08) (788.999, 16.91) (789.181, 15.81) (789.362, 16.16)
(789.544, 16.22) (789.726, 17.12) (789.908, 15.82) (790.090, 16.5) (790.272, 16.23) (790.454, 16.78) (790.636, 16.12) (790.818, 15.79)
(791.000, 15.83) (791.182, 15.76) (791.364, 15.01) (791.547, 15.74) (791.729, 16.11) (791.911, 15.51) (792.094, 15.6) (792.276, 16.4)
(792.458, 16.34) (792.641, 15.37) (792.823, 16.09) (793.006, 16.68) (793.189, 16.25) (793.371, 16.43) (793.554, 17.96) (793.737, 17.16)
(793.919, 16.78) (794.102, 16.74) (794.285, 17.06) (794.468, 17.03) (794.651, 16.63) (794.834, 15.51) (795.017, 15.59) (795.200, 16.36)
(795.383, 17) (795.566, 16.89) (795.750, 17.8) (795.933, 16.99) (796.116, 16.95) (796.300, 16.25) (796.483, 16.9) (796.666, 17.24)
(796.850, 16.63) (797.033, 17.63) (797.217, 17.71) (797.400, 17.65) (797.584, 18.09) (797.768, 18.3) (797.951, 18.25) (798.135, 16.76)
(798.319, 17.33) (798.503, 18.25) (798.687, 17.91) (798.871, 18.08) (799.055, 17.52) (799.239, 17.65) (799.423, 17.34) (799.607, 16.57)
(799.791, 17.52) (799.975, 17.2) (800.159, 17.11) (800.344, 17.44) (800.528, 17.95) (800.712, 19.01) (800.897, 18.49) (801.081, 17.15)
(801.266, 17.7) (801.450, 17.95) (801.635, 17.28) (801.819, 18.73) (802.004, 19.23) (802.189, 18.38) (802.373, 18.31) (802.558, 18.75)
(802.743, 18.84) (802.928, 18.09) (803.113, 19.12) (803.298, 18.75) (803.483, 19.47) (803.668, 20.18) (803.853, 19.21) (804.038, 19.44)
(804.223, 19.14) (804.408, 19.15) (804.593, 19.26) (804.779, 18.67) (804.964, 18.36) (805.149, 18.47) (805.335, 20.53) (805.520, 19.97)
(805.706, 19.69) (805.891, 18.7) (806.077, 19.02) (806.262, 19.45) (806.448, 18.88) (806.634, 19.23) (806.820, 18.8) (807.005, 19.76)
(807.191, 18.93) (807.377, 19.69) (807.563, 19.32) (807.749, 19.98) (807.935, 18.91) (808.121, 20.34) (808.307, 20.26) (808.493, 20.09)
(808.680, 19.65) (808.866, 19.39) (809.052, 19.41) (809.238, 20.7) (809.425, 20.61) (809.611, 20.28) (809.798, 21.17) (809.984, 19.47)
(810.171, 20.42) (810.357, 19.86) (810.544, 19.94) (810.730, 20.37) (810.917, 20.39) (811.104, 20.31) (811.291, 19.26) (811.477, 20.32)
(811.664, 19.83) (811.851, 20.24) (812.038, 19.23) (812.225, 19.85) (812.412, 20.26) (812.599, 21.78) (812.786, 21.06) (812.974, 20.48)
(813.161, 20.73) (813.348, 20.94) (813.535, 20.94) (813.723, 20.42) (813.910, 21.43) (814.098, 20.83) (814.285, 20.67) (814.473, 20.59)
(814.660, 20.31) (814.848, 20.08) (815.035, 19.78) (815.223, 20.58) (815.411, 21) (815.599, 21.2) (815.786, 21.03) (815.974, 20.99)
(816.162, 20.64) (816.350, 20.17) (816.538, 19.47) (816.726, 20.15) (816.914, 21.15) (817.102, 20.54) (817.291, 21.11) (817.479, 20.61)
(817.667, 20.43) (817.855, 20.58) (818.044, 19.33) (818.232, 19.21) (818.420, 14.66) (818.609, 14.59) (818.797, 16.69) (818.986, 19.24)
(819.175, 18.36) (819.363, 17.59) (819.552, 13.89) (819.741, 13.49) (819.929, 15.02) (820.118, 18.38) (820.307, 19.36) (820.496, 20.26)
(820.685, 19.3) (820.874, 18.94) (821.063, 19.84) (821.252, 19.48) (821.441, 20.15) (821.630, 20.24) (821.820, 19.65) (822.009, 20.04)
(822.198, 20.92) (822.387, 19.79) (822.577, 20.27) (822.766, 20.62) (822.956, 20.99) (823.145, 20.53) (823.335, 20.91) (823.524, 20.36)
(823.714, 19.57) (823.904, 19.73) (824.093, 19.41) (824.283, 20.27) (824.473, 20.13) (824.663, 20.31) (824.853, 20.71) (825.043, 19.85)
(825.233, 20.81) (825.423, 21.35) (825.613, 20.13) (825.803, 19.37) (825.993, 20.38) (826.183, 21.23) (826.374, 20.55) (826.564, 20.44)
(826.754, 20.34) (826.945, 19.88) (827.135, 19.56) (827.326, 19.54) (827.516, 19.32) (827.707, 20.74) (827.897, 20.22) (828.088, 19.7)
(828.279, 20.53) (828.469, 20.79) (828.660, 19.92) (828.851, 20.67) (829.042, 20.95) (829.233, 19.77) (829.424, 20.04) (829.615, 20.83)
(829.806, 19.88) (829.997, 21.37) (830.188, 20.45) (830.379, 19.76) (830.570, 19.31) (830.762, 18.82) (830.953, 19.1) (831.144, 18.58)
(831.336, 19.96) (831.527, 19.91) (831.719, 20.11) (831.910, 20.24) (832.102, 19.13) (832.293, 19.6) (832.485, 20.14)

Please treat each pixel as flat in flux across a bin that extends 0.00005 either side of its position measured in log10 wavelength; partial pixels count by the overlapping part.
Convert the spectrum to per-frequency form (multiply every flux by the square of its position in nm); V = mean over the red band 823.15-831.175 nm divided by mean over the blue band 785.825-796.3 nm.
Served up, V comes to 1.37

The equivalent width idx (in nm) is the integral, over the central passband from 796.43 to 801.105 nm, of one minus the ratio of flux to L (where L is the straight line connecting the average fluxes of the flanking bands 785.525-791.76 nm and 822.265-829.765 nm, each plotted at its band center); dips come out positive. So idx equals -0.19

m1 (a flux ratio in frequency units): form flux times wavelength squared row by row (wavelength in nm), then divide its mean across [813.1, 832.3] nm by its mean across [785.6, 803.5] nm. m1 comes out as 1.3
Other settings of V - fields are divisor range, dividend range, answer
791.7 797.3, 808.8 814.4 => 1.28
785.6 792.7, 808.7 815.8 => 1.37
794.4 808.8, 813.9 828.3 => 1.13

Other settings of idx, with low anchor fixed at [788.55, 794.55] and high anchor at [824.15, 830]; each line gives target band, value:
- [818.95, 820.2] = 0.19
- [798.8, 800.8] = -0.04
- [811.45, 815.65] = -0.40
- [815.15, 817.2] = -0.17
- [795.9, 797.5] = -0.03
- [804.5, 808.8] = -0.34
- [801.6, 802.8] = -0.07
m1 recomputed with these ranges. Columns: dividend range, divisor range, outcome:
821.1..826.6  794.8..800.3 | 1.25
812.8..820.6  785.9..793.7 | 1.31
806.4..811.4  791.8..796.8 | 1.24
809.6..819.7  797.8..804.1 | 1.13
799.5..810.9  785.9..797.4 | 1.22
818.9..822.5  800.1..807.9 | 1.03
